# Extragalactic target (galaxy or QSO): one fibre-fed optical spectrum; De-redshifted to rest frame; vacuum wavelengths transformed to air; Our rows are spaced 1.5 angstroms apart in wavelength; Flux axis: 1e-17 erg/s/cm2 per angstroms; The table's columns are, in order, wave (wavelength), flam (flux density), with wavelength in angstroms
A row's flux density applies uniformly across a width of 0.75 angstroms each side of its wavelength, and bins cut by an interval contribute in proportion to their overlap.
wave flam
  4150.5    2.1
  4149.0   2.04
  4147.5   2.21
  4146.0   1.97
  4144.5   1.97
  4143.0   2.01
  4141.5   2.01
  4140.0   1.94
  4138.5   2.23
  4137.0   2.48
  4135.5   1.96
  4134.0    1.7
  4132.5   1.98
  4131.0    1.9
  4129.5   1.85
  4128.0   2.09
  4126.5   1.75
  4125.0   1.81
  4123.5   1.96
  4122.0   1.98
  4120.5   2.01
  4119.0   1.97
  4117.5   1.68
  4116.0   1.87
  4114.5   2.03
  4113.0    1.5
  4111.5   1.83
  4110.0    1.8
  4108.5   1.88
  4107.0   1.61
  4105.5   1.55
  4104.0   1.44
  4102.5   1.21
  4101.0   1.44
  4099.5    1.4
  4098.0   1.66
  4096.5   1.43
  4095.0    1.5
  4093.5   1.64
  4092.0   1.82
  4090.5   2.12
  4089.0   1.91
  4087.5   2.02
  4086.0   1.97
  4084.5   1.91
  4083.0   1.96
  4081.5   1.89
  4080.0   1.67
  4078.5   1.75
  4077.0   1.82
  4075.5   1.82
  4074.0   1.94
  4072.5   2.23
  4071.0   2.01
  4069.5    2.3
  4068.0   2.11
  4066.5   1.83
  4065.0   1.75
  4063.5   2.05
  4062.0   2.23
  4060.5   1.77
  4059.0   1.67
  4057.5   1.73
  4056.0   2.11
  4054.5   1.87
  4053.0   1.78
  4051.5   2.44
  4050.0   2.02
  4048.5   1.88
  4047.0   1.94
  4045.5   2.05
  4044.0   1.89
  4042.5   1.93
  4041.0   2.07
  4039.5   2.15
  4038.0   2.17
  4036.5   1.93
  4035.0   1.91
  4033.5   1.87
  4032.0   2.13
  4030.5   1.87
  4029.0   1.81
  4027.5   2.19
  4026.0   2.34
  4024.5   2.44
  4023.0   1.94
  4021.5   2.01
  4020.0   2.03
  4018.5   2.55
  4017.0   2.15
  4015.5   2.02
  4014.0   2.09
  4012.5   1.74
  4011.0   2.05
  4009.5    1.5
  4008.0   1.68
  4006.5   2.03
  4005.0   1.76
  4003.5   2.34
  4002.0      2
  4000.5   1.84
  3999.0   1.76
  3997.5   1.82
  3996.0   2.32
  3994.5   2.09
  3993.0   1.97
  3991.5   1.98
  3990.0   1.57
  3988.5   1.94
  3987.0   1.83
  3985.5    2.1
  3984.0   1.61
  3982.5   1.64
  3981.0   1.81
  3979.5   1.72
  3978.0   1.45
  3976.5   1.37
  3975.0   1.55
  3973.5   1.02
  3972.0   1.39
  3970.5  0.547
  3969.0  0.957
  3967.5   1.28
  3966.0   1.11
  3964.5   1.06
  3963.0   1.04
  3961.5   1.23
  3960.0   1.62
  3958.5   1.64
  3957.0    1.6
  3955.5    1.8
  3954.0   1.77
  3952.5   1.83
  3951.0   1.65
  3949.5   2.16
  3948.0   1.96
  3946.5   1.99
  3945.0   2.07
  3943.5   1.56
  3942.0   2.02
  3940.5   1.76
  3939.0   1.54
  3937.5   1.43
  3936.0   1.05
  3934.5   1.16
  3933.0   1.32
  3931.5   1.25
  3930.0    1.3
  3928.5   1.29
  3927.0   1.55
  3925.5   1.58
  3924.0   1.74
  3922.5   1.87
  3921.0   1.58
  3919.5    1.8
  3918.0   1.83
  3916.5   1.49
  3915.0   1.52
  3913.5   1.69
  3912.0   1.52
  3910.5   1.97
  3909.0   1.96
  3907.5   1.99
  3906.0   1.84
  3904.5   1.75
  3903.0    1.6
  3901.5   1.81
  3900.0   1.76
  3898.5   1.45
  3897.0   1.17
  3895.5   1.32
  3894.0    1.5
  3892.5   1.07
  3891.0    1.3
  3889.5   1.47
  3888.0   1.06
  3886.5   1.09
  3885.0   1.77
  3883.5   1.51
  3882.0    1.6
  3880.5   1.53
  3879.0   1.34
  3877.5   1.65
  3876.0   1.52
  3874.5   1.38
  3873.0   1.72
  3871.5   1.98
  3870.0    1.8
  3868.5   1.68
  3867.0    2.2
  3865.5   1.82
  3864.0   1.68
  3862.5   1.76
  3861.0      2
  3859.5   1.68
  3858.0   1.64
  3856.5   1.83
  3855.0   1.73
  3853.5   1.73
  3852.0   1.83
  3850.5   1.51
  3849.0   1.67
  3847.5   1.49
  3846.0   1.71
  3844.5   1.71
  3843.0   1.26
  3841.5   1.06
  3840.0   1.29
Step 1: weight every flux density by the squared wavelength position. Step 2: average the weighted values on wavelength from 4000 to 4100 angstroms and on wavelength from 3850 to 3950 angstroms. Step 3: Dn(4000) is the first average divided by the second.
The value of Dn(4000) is 1.3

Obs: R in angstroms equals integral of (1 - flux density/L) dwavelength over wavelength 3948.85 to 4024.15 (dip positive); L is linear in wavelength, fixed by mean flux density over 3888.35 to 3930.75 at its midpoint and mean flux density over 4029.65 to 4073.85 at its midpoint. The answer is 3.72 angstroms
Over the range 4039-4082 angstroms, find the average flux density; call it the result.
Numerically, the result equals 1.95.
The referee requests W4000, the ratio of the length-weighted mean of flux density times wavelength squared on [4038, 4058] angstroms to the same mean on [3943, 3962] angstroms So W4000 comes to 1.19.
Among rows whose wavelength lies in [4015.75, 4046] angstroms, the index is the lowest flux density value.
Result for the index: 1.81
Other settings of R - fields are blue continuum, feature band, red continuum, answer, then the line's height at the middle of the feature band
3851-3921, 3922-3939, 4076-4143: 2.7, 1.67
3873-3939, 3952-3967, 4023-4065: 2.2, 1.71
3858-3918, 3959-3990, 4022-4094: 6.6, 1.8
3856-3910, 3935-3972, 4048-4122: 3.7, 1.69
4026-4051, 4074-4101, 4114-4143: 2.8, 1.98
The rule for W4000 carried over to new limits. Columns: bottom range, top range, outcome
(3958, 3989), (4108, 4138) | 1.44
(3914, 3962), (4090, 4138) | 1.19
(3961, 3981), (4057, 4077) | 1.66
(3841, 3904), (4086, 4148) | 1.31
